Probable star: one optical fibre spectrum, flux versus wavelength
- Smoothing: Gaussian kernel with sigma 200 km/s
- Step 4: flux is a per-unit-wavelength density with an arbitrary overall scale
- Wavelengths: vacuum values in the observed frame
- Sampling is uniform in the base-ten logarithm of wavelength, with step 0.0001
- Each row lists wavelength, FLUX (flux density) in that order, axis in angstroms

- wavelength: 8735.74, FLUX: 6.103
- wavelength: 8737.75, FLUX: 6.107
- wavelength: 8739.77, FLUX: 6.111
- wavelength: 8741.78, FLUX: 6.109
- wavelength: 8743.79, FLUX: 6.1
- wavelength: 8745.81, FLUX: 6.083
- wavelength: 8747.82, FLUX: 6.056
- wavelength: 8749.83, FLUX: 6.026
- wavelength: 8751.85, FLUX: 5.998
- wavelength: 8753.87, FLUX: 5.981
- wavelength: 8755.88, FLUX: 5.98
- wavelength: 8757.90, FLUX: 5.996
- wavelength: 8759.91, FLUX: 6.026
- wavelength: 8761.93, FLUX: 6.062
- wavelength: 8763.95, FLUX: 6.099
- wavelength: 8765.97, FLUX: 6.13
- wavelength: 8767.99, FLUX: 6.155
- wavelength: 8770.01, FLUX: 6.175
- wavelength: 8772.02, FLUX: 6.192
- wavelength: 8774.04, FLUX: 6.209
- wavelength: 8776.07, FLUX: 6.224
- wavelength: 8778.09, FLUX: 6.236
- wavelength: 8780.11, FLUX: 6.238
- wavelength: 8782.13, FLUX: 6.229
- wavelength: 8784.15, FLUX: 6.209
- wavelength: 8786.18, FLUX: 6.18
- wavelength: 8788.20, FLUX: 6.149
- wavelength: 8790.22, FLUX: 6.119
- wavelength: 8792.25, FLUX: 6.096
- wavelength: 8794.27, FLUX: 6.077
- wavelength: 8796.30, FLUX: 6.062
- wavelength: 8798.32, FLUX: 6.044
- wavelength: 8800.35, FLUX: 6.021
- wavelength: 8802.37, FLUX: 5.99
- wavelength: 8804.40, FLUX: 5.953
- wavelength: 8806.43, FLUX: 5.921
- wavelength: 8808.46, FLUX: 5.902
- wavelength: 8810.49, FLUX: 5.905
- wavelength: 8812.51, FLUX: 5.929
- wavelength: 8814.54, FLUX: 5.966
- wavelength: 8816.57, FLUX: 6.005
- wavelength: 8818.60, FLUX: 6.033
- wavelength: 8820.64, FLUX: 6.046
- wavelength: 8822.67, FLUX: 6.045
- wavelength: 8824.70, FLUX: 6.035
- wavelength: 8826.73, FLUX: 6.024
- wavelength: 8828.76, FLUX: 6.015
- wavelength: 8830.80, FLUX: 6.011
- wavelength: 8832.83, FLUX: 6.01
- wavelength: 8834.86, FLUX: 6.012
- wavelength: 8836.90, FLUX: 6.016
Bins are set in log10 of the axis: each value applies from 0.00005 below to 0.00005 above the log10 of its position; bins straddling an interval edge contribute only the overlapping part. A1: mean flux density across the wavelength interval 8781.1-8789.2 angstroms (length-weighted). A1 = 6.19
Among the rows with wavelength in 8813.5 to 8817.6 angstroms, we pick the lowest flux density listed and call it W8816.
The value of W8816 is 5.966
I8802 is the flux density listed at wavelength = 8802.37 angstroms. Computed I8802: 5.99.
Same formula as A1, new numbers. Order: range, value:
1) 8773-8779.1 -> 6.22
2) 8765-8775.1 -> 6.17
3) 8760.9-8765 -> 6.07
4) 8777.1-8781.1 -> 6.24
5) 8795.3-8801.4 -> 6.05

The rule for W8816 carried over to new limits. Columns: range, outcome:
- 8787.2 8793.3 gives 6.096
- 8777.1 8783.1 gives 6.229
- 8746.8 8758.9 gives 5.98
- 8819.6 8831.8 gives 6.011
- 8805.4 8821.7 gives 5.902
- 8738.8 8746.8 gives 6.083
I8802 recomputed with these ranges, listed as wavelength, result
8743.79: 6.1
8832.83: 6.01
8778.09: 6.236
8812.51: 5.929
